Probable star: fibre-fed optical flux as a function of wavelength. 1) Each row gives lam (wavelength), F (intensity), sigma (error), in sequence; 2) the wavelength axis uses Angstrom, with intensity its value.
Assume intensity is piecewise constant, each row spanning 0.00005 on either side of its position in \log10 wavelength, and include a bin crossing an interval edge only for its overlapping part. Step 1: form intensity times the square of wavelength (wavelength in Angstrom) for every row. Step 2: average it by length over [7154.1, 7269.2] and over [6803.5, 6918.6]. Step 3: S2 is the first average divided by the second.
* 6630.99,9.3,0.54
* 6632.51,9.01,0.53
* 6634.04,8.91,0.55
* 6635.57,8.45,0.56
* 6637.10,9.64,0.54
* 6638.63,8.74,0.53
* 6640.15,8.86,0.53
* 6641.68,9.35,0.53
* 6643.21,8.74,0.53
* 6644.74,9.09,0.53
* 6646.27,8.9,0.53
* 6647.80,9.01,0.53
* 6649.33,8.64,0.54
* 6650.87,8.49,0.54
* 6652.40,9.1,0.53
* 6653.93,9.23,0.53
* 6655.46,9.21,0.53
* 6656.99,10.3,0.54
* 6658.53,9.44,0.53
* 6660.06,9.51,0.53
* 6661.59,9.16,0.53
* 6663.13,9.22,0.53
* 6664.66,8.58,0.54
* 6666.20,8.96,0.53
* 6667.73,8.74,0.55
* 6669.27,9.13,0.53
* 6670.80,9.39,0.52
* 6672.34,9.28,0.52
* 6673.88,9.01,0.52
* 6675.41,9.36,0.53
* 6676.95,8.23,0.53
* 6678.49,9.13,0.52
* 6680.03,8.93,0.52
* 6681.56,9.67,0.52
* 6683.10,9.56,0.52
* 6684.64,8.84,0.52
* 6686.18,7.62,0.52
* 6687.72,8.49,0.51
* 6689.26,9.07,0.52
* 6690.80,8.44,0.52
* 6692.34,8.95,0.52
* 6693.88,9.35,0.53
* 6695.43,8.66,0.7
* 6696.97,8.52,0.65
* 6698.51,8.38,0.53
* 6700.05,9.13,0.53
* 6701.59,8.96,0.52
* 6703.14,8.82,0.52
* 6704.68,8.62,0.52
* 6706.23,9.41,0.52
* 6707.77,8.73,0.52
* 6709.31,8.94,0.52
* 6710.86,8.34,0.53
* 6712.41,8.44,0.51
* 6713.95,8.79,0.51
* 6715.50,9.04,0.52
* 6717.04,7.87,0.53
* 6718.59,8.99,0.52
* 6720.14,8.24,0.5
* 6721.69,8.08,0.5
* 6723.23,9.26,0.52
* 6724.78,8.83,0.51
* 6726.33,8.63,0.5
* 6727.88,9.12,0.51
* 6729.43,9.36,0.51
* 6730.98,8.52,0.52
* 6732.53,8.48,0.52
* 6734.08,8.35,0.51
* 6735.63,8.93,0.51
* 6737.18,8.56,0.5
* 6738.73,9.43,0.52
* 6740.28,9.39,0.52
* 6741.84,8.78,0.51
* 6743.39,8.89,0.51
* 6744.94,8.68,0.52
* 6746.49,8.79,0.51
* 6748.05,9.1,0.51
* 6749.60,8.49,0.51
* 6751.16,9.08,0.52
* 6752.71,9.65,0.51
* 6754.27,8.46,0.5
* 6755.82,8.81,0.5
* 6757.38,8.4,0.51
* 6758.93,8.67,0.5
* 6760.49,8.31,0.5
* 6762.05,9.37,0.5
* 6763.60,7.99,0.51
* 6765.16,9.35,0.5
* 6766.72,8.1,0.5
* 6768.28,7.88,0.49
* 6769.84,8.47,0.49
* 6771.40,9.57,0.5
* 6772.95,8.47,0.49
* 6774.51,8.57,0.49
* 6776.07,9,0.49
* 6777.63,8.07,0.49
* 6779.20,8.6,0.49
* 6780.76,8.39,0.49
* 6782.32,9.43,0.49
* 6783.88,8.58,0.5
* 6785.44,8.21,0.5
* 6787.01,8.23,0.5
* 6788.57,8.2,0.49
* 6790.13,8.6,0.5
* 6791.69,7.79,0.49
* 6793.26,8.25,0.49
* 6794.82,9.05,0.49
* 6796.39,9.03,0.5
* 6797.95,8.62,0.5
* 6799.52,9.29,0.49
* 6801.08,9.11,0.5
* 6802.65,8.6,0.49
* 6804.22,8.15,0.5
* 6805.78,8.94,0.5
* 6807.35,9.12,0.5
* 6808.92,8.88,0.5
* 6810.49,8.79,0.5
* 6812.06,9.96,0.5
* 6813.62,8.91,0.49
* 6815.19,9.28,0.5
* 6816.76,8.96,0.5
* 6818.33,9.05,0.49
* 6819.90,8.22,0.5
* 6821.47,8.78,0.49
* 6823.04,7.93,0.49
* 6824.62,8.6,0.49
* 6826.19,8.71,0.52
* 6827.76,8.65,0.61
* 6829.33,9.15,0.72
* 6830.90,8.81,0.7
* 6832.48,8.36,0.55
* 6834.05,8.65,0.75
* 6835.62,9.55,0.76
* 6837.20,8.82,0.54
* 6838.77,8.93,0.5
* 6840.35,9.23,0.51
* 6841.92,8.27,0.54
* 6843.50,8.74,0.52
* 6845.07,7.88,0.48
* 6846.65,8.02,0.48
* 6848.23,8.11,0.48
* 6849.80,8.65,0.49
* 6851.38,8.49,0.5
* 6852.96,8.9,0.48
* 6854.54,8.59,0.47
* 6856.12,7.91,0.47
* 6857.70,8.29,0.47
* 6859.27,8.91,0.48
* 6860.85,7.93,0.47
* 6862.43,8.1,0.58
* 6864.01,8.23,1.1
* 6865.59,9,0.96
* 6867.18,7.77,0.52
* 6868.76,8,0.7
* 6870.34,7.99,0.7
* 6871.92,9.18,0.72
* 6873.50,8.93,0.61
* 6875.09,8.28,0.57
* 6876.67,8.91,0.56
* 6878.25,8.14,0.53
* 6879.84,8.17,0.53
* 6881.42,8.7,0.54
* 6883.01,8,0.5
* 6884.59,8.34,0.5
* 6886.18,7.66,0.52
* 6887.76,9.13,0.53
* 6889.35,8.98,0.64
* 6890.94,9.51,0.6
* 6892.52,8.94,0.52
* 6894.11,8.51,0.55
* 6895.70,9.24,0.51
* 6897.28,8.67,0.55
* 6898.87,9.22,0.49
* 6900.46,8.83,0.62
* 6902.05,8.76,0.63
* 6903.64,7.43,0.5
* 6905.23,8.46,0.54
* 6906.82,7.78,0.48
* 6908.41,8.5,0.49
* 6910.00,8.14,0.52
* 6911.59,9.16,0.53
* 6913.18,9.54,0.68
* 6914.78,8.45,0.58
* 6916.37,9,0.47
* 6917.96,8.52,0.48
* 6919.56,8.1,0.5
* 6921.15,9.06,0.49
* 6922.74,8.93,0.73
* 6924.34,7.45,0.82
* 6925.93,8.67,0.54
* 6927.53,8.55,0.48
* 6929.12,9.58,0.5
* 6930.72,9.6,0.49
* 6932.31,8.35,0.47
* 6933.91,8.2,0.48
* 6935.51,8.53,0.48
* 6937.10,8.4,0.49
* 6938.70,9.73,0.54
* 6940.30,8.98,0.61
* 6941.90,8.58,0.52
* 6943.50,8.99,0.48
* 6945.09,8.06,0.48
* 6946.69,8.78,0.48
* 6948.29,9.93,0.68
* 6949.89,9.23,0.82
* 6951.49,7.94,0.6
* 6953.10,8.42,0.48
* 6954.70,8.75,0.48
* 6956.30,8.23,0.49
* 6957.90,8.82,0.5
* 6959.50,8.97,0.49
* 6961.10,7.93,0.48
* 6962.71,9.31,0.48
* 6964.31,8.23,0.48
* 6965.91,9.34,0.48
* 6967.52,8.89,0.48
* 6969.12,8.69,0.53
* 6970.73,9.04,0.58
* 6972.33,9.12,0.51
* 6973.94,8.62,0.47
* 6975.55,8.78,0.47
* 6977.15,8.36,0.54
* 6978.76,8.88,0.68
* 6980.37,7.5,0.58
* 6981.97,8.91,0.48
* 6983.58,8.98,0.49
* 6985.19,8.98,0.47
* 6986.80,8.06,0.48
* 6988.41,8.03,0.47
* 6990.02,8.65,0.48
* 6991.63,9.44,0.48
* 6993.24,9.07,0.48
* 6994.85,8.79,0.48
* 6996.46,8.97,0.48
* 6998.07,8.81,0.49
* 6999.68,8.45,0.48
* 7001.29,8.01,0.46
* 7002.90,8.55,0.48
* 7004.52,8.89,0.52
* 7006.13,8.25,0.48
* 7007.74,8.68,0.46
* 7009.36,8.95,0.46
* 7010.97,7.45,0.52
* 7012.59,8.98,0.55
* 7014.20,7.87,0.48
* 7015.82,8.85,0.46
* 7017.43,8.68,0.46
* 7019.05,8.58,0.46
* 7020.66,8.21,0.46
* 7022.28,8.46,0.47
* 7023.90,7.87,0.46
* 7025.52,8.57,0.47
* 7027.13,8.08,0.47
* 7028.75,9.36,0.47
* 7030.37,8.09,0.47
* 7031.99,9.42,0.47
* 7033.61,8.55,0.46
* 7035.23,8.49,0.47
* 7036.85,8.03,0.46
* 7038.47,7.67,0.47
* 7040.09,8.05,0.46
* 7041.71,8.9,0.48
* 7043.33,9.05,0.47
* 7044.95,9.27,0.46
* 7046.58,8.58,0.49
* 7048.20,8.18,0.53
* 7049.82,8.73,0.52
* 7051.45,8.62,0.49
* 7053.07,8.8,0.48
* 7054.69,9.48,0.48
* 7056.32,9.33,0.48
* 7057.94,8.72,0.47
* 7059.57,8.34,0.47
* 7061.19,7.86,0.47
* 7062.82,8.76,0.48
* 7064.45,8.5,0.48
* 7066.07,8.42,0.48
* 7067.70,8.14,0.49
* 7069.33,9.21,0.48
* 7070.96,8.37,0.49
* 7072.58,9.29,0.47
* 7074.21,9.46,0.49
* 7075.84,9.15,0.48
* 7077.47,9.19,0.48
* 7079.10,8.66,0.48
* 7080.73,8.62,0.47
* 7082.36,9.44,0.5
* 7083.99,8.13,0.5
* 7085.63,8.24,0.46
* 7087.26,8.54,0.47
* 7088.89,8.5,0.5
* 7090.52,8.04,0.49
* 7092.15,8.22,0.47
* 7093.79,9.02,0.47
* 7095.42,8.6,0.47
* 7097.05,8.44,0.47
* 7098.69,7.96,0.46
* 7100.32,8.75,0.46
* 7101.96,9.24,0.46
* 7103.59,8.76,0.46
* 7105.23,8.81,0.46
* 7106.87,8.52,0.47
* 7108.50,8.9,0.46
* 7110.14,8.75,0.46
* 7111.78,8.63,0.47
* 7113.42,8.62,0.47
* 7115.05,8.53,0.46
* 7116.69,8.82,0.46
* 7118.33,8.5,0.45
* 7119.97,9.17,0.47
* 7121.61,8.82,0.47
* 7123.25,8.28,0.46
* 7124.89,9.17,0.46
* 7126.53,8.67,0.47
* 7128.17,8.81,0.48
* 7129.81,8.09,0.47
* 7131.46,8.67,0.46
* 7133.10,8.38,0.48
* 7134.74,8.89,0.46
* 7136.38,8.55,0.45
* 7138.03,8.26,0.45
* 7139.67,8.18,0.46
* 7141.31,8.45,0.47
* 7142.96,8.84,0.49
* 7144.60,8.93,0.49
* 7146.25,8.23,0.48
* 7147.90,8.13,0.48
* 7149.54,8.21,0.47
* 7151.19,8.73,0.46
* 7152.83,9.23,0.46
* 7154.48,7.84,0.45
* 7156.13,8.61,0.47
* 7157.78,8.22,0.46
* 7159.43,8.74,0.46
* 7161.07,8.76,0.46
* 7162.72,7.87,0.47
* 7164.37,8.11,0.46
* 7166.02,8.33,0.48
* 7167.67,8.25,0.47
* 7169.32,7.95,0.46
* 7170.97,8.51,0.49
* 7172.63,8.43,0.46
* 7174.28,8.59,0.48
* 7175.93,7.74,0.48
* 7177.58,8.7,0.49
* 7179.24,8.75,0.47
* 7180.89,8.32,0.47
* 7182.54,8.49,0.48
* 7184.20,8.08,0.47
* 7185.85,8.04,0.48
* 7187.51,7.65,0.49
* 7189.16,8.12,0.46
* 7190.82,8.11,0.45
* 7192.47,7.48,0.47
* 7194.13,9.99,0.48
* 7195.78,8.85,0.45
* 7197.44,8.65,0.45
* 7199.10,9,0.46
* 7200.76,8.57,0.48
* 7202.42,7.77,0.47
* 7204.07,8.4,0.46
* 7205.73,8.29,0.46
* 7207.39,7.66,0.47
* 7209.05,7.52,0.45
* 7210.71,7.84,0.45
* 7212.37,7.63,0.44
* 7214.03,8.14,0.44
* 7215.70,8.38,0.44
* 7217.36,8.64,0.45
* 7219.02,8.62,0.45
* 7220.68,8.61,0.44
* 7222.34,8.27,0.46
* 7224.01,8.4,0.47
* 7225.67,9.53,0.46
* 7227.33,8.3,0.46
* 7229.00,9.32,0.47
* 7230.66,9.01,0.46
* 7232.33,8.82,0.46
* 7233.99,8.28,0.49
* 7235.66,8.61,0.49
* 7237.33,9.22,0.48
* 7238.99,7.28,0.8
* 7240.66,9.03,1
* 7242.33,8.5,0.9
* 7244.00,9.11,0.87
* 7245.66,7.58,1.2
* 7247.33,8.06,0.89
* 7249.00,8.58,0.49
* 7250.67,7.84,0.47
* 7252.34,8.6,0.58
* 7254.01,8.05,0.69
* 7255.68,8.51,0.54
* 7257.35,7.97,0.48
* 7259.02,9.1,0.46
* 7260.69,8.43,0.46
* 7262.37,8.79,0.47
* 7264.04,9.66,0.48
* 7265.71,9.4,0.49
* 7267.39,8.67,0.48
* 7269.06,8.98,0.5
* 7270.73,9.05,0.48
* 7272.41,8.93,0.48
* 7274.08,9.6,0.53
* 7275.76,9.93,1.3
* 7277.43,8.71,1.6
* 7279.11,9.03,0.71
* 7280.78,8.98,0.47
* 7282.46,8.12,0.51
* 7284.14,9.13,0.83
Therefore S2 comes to 1.08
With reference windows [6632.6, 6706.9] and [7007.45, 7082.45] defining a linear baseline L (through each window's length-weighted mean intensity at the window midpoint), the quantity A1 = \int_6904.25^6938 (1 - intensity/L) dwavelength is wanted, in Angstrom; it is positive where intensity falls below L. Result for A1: 0.5 Angstrom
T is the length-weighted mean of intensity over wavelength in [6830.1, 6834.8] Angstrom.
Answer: 8.61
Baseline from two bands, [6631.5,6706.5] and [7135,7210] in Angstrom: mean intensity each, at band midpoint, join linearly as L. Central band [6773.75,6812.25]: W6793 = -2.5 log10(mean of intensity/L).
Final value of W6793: 0.02 mag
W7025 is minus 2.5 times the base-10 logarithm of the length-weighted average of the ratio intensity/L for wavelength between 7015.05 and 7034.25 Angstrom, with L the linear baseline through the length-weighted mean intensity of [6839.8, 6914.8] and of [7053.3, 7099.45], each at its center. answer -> 0.01 mag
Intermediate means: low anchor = 8.51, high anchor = 8.67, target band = 8.56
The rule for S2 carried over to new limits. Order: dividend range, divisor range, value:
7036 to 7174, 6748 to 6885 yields 1.08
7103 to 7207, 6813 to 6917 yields 1.07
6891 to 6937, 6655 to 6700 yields 1.03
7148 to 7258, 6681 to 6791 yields 1.10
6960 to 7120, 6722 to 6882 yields 1.07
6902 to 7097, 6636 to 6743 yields 1.06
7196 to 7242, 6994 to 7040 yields 1.05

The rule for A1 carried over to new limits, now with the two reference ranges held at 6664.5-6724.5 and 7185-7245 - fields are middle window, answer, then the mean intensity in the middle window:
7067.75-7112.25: -0.96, 8.71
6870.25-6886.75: 0.51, 8.42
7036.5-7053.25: 0.04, 8.54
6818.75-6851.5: 0.42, 8.6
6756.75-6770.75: 0.41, 8.51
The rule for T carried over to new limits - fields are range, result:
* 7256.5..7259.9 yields 8.54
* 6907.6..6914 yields 8.83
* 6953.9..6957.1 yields 8.5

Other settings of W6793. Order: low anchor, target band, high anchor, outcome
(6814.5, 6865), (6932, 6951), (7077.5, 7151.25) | -0.03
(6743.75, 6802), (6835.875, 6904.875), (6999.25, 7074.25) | 0.01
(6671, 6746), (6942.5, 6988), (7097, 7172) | -0.01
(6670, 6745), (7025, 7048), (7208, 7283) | 0.02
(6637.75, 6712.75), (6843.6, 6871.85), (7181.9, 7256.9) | 0.06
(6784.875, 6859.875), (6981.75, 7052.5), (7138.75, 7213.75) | -0.01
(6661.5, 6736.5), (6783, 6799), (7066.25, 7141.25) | 0.04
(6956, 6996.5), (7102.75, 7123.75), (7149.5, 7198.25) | -0.03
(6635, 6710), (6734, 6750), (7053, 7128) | 0.01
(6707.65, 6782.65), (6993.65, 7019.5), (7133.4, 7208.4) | 0.00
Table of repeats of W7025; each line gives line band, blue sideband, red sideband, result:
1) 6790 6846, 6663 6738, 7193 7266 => 0.00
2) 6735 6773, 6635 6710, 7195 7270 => 0.01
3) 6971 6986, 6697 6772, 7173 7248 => -0.02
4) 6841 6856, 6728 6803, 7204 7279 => 0.04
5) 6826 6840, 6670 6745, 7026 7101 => -0.01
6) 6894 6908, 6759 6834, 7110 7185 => 0.01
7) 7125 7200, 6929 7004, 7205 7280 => 0.02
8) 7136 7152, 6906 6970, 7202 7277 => 0.02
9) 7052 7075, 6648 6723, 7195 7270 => -0.02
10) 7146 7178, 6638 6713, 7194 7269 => 0.03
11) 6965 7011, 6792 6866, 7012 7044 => -0.02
